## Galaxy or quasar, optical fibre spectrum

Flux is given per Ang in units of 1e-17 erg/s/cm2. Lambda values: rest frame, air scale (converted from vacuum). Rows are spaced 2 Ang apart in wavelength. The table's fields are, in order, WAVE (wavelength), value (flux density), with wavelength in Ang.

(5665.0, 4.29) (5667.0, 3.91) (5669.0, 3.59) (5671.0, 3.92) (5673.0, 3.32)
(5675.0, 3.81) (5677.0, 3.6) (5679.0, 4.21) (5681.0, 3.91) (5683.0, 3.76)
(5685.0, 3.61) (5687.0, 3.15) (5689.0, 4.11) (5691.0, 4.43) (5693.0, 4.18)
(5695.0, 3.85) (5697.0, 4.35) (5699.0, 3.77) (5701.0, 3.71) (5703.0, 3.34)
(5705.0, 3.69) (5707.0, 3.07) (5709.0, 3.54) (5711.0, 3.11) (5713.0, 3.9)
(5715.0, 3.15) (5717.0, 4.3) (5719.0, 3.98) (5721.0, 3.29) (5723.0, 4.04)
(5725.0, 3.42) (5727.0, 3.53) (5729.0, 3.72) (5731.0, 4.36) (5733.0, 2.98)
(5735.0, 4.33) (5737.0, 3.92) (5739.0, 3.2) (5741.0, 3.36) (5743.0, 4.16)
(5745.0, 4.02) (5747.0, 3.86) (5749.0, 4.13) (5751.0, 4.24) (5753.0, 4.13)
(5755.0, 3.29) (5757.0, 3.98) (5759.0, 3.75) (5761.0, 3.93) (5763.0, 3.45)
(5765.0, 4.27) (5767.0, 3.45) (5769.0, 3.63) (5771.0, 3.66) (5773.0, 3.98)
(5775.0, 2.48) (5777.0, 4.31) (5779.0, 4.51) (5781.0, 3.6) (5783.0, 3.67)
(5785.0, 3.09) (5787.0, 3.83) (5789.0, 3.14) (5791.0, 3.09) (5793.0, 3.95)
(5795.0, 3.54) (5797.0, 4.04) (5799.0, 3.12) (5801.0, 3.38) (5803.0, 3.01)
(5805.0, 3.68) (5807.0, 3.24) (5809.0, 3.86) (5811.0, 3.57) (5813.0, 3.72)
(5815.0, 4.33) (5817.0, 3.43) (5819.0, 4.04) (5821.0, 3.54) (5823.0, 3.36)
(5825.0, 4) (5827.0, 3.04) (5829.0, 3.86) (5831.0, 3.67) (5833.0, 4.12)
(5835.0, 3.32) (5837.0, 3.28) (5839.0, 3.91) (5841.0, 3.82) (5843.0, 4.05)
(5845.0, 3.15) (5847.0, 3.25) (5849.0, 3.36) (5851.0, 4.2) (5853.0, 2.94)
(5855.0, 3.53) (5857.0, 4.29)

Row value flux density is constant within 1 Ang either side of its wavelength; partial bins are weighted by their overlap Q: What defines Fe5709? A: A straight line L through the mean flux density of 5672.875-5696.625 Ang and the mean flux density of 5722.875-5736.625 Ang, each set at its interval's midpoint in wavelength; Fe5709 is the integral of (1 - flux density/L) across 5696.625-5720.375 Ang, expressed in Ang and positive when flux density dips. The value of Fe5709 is 1.07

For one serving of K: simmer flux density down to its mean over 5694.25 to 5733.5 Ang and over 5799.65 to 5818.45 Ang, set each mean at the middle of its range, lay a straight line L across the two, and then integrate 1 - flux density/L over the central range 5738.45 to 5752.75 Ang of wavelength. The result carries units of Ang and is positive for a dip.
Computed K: -1.0 Ang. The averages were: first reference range 3.66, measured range 3.89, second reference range 3.58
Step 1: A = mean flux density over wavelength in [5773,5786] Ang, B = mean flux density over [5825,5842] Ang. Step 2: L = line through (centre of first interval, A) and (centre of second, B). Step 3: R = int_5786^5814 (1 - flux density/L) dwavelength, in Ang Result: 1.0 Ang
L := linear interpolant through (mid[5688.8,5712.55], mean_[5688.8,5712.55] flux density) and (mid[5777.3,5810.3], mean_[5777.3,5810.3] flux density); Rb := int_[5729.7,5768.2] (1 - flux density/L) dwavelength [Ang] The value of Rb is -1.8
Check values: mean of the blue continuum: 3.75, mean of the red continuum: 3.56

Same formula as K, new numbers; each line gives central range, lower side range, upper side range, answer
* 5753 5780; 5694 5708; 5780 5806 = -1.7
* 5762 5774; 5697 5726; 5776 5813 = -0.5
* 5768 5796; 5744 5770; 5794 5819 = 0.9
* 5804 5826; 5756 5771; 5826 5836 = -0.4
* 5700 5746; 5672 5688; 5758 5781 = 0.7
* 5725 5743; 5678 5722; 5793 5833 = 0.1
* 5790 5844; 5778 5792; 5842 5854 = -1.6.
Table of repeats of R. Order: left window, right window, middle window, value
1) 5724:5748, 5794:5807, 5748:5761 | -0.95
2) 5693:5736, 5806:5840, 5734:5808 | -0.12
